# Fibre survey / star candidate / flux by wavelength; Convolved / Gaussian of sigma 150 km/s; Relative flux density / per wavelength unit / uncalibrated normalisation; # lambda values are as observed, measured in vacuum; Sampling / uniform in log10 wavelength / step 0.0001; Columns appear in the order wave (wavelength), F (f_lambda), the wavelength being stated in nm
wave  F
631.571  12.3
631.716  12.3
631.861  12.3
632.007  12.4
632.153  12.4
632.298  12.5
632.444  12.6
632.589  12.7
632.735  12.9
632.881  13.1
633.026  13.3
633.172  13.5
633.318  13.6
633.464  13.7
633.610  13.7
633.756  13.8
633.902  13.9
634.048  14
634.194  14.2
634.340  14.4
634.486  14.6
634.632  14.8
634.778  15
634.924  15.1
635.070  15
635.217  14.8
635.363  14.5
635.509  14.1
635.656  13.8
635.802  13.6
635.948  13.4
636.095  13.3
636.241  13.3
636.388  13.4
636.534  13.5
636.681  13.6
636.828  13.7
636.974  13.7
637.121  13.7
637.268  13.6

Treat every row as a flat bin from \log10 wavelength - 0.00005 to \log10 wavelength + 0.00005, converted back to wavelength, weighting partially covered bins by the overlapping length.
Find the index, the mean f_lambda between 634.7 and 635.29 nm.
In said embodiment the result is 15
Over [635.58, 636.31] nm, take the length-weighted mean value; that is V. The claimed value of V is 13.5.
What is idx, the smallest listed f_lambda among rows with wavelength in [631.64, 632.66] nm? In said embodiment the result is 12.3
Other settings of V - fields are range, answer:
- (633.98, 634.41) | 14.2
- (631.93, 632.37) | 12.4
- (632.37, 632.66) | 12.7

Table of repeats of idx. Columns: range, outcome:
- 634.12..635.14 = 14.2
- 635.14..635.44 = 14.5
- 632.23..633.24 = 12.5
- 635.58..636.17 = 13.3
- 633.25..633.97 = 13.6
